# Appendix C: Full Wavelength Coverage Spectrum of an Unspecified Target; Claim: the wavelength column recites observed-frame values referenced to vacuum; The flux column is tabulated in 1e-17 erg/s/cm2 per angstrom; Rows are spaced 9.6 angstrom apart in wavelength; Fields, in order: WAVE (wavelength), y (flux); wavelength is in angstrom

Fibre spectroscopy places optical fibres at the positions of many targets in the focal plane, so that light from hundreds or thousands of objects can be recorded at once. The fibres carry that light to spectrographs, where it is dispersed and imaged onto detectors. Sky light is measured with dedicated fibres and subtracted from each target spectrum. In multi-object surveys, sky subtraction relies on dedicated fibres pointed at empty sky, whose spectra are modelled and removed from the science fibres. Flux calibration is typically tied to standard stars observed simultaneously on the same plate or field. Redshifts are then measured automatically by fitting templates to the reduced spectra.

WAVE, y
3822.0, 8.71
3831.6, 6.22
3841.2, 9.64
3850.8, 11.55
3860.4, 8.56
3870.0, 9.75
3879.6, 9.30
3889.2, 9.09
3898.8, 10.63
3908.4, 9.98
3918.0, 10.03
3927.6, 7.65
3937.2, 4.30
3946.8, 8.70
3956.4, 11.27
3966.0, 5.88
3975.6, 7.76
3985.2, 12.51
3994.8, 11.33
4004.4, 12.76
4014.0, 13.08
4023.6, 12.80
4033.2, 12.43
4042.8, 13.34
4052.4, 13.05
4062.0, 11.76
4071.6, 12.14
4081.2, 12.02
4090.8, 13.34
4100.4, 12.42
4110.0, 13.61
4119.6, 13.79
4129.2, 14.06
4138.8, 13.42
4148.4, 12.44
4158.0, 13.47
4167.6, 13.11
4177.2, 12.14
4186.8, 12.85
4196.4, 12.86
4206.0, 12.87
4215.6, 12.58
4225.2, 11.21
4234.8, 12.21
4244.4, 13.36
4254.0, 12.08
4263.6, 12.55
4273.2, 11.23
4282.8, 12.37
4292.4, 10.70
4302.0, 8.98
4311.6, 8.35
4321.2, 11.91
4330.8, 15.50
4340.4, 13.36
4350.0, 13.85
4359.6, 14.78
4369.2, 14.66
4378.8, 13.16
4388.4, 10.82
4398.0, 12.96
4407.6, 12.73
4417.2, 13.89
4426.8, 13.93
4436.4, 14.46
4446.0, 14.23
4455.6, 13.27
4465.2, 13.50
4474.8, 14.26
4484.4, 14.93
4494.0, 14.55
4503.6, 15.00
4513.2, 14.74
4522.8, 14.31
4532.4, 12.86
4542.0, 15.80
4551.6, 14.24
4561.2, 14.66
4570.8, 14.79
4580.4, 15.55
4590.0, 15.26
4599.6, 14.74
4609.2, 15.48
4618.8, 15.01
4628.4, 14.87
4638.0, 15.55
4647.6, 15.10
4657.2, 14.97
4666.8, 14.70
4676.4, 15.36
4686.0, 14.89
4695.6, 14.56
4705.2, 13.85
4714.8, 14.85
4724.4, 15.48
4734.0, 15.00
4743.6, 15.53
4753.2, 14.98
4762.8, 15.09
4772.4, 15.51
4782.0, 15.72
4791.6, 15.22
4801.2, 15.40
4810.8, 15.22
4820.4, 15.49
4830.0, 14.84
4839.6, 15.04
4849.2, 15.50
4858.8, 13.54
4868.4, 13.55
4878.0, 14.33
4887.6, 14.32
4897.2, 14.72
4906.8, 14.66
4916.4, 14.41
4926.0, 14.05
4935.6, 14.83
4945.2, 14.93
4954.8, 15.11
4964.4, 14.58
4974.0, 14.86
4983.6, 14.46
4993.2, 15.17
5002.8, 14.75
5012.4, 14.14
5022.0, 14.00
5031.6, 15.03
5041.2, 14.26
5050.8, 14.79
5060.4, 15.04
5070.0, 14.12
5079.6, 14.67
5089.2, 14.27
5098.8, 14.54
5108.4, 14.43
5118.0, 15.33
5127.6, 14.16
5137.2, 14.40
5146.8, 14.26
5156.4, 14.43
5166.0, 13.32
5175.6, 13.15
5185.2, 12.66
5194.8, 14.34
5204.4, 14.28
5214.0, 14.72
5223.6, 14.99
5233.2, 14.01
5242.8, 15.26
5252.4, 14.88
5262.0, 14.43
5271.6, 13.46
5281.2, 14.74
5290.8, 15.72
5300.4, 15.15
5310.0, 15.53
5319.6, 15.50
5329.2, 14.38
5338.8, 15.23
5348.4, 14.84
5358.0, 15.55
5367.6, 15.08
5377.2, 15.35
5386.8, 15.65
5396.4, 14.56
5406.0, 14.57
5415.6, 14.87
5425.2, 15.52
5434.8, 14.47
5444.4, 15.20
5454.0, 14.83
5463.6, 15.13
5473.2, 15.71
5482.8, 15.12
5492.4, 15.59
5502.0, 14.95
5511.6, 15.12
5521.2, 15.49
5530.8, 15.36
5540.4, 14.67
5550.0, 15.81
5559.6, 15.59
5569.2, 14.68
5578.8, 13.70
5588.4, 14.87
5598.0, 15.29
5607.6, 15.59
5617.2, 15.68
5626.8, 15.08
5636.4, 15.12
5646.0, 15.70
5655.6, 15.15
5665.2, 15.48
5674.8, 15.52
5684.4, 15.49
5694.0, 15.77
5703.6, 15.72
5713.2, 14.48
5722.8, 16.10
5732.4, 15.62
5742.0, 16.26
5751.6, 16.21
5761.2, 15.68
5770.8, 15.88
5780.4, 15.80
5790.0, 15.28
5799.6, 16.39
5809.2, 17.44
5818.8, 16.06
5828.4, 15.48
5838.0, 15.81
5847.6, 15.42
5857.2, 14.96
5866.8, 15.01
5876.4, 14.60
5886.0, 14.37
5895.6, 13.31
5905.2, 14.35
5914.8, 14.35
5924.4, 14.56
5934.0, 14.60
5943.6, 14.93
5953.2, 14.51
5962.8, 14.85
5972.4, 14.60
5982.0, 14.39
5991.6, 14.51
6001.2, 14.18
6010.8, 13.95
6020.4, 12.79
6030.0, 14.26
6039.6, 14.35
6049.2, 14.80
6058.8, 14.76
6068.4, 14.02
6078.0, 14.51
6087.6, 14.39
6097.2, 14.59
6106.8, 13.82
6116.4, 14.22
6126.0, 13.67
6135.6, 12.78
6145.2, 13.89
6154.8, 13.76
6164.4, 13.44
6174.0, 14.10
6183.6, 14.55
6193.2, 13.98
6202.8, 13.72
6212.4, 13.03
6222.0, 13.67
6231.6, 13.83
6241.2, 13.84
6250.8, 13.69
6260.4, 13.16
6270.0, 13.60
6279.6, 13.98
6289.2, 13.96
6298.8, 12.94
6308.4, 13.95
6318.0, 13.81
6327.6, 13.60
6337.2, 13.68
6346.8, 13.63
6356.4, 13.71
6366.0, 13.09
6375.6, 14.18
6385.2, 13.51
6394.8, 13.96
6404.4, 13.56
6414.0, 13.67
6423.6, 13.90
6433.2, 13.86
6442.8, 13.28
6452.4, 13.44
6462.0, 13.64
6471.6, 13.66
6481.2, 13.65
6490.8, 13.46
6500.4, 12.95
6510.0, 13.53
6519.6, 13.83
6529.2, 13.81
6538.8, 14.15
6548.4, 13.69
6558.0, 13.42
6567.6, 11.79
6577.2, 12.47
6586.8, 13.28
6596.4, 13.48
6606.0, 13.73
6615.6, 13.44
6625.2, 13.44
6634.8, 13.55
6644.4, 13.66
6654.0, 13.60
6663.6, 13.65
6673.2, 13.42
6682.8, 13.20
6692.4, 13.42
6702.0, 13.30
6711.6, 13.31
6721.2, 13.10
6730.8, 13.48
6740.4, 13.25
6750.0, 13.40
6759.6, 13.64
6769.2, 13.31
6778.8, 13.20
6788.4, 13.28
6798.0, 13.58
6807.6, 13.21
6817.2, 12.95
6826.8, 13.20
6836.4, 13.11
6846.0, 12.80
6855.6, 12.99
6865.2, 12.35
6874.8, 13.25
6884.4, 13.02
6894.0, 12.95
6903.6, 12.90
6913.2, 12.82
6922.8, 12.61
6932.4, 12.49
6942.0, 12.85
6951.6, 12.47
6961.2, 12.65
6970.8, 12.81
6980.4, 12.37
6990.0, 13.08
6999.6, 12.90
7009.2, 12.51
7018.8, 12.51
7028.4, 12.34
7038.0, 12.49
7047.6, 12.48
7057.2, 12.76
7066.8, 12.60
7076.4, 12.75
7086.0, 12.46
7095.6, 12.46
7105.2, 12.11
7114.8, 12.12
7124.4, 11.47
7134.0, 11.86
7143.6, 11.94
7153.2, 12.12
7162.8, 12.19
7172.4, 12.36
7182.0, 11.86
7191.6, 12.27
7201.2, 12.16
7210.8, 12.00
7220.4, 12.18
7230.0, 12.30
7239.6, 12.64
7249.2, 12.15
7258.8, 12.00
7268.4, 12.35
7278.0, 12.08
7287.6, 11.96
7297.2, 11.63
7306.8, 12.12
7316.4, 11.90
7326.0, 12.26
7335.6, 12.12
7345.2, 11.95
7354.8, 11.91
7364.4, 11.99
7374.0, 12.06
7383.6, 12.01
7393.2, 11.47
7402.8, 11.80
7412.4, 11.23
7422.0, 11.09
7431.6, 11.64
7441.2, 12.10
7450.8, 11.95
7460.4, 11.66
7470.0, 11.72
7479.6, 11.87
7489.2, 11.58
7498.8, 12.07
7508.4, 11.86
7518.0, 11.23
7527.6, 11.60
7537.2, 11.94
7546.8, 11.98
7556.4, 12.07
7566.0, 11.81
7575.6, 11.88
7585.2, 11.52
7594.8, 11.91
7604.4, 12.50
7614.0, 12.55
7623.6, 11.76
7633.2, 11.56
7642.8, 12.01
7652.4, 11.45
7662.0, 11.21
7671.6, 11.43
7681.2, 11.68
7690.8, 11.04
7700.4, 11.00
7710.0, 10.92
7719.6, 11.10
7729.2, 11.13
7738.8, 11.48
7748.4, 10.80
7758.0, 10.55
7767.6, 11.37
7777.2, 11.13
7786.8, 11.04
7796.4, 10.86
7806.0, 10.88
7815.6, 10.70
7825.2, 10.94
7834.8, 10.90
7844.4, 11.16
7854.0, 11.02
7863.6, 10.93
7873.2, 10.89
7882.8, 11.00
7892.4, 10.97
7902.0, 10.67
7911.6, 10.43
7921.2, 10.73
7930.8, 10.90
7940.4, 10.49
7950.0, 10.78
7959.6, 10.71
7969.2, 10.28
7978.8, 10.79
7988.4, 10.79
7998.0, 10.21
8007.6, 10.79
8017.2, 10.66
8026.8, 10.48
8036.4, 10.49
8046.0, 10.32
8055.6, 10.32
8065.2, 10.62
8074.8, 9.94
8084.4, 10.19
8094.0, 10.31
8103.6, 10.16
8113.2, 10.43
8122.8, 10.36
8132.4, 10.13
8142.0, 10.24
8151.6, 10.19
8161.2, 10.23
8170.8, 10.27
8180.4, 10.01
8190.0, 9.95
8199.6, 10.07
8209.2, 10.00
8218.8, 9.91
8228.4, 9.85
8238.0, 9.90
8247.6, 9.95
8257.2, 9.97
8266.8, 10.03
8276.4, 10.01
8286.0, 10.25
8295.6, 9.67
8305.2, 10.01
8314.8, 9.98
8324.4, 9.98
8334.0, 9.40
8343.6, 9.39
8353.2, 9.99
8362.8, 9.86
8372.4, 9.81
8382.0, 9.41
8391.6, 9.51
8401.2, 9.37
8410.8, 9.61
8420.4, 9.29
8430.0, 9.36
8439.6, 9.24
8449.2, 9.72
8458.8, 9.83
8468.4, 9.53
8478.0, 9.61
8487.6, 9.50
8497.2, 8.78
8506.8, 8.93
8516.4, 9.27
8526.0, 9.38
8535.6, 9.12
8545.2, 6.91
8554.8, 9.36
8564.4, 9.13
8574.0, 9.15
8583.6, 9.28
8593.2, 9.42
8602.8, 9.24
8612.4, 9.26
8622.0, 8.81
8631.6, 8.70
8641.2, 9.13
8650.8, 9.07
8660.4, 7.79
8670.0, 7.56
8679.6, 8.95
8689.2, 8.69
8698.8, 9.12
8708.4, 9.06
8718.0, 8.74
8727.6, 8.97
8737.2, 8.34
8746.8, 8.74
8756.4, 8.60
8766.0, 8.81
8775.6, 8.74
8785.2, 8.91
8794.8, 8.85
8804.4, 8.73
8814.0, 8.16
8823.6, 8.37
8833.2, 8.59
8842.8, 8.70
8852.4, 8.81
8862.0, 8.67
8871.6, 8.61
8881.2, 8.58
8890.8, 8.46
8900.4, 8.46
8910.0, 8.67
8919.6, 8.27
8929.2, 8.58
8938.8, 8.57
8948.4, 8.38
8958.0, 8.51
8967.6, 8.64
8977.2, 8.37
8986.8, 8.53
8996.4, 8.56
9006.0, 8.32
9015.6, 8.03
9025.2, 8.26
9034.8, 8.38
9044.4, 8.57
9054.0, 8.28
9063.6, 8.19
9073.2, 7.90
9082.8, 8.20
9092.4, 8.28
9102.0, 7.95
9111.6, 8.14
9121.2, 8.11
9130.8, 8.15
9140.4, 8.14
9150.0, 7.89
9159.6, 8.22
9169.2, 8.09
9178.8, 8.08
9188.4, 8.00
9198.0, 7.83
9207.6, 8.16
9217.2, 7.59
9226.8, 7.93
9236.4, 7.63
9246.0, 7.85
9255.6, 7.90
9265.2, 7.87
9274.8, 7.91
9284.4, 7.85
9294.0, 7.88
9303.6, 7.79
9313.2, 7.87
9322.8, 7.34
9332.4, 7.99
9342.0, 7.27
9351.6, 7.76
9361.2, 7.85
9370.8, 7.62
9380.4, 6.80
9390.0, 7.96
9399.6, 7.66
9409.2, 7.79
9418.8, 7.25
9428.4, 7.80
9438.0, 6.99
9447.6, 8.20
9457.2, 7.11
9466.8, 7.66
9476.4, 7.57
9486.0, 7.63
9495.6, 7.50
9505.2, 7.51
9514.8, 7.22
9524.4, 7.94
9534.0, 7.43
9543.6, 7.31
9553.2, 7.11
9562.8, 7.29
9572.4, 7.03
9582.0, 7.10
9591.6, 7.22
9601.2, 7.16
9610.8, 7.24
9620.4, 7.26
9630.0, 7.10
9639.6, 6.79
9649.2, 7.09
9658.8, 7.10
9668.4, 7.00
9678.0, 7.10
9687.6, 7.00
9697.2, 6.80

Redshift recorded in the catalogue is 0.000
